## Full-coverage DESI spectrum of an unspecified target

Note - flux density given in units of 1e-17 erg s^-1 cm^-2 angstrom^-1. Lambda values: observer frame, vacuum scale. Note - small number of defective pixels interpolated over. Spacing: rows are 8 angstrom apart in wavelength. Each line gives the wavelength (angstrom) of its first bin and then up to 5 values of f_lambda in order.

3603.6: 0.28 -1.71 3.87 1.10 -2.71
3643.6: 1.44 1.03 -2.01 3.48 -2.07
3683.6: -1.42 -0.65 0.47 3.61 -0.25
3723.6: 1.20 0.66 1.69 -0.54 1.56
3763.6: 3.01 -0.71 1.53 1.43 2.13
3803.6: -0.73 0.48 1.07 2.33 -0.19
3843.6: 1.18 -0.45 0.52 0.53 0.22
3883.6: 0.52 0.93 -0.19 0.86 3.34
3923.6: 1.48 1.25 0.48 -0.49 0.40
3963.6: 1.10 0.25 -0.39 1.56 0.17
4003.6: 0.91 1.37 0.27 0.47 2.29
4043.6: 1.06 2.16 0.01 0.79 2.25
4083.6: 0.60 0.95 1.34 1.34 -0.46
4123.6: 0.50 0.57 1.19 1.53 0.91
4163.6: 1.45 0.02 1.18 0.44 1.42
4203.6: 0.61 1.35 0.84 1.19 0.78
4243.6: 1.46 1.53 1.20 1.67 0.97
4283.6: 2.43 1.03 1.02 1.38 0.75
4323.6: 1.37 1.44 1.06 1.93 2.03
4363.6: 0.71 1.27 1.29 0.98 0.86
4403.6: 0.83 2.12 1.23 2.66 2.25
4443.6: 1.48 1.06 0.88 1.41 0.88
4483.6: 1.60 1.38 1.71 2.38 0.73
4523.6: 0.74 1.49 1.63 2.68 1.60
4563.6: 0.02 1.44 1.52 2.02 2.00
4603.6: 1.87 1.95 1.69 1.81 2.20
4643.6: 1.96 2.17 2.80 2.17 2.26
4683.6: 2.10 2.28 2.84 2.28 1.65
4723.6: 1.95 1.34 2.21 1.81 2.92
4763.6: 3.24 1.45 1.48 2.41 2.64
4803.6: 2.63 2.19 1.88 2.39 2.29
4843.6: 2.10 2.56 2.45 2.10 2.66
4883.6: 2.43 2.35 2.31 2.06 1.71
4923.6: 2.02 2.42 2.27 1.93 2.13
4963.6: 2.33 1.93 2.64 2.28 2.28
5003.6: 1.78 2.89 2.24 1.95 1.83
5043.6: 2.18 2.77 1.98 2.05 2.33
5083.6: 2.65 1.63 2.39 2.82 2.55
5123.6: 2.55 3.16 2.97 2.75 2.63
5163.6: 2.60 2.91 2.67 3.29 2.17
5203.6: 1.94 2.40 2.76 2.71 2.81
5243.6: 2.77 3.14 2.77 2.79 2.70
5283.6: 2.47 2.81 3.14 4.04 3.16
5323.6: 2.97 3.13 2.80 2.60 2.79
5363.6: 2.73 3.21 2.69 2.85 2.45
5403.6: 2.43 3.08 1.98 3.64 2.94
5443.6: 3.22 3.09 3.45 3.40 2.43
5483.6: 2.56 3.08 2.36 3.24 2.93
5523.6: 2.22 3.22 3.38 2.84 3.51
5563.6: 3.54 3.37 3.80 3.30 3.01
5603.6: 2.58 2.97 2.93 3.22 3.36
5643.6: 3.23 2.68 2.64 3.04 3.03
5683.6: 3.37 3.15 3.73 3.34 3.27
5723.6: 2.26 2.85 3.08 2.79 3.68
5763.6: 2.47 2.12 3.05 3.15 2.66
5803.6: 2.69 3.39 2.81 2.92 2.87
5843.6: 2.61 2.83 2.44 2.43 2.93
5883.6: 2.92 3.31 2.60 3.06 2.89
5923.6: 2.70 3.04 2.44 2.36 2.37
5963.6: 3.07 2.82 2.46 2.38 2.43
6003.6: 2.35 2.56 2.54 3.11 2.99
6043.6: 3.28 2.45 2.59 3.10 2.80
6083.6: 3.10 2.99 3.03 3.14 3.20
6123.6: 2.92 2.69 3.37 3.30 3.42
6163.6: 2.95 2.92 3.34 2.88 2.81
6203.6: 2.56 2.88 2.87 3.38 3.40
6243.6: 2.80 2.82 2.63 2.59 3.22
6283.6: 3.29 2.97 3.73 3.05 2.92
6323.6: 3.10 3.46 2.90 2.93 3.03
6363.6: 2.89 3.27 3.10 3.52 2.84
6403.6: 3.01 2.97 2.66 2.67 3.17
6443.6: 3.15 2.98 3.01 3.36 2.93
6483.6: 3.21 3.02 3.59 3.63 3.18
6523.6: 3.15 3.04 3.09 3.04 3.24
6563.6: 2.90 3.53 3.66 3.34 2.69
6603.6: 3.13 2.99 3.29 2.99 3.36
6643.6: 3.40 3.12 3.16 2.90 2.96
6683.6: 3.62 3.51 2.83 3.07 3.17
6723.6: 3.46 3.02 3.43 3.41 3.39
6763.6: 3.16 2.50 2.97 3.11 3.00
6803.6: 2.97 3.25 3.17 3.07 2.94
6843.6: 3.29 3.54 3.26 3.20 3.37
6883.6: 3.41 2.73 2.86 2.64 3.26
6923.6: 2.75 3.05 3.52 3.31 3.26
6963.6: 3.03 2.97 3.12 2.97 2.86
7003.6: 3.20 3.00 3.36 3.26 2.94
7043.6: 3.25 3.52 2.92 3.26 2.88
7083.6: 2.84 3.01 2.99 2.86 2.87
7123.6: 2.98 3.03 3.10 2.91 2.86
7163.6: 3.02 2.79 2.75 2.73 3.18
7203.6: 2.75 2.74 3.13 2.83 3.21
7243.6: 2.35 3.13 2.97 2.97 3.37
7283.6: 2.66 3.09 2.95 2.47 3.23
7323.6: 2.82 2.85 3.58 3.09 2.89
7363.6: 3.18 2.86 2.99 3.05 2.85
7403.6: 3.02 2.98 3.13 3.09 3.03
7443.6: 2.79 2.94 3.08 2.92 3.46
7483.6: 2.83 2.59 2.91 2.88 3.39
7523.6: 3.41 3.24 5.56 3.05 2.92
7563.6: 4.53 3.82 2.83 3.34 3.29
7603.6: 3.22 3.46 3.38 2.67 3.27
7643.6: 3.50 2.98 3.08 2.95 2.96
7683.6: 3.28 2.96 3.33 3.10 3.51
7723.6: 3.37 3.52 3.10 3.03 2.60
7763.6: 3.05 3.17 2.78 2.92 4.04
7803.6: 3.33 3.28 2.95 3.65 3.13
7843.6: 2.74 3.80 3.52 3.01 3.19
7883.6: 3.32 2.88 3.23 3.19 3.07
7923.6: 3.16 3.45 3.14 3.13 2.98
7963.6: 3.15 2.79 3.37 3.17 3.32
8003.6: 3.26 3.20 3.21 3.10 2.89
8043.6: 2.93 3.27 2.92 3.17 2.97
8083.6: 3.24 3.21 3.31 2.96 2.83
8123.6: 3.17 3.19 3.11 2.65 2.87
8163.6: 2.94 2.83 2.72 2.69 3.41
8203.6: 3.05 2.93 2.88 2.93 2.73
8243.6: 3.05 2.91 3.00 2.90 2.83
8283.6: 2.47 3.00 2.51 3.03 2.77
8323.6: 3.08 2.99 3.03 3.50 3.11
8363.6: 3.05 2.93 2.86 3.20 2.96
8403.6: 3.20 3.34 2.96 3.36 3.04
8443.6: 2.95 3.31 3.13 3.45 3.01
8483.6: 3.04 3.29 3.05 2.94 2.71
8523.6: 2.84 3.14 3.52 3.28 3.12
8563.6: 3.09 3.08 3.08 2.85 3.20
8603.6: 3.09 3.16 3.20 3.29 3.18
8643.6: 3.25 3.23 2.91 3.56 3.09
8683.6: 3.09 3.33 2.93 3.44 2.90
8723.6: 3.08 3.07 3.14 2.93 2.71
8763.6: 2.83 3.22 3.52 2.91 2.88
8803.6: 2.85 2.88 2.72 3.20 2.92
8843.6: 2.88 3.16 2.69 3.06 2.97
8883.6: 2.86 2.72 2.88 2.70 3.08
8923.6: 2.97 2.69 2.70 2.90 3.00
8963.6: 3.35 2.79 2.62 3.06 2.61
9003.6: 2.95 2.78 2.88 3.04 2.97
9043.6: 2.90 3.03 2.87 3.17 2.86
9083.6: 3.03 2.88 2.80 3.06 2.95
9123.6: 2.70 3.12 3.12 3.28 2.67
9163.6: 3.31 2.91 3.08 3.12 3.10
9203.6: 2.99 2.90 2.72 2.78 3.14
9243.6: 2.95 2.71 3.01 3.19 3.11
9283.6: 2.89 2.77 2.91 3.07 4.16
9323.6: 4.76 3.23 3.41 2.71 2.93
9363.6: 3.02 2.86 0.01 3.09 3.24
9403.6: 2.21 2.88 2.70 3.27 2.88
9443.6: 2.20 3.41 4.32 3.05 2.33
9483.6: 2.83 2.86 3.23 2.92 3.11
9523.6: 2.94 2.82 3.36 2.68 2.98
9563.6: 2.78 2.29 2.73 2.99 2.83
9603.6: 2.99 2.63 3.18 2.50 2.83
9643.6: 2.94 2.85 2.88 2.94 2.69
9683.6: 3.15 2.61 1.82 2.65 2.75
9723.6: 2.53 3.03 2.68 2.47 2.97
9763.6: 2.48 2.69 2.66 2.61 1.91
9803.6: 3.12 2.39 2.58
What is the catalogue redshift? 0.15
